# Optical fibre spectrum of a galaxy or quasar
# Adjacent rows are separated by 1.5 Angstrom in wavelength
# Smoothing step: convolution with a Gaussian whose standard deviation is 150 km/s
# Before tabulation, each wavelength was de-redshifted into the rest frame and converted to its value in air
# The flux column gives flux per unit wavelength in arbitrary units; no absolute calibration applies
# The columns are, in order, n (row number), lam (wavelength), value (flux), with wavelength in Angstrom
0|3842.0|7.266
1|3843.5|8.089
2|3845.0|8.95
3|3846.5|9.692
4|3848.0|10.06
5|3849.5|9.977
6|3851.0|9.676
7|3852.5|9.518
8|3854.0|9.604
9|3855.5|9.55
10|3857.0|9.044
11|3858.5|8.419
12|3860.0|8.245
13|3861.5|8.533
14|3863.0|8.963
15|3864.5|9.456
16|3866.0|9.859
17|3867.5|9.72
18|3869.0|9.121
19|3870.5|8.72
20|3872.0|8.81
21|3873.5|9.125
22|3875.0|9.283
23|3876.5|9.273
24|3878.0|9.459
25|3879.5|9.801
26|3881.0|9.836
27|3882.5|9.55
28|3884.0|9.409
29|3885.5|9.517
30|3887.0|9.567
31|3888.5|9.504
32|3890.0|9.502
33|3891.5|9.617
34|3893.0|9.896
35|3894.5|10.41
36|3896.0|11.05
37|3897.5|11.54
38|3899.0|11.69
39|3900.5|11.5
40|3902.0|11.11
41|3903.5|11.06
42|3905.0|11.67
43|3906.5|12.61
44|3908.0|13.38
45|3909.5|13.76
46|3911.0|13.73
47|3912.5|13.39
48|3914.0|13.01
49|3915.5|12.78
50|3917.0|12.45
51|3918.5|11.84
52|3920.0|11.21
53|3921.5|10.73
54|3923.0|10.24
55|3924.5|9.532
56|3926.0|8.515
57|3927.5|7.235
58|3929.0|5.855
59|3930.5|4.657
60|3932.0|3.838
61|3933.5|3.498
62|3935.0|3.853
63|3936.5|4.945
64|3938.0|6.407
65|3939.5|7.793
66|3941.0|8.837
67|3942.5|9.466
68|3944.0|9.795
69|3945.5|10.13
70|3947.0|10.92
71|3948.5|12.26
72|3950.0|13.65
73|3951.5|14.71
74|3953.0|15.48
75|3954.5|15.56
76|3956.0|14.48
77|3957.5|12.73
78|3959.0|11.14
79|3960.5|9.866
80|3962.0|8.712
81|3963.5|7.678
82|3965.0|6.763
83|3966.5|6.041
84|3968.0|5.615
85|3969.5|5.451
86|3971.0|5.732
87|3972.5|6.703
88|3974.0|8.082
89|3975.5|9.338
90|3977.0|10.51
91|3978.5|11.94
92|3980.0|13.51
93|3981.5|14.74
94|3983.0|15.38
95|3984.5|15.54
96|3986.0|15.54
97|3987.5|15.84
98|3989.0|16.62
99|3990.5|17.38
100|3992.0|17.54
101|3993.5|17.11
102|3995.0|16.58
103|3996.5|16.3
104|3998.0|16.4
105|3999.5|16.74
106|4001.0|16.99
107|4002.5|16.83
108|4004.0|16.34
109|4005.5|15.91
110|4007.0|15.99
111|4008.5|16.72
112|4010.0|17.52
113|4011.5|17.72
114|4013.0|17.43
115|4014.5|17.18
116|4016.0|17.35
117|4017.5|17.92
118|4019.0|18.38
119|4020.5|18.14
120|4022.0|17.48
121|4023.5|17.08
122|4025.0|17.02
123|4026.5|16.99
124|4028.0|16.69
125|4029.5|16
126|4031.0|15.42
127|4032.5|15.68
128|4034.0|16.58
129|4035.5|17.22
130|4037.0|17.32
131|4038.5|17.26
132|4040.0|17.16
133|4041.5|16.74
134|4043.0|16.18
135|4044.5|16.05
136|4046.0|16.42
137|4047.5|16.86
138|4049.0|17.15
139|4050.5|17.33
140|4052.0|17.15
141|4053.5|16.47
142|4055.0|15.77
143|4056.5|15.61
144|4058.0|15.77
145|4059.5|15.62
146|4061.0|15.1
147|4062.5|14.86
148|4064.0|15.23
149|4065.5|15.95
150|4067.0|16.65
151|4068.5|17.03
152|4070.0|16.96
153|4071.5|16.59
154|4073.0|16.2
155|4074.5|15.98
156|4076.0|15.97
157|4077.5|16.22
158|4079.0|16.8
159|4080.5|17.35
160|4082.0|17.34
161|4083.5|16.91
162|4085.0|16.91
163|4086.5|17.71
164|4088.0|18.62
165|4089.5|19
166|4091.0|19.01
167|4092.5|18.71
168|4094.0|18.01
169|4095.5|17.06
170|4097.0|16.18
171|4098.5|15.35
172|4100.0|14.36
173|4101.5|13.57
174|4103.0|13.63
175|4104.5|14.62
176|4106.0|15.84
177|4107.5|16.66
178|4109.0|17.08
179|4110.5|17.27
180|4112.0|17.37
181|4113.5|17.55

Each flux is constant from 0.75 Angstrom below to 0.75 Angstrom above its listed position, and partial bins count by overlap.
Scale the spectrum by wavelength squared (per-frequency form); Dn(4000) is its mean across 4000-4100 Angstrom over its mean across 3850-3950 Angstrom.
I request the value 1.87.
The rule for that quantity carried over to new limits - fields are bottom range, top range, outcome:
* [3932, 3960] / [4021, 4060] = 1.71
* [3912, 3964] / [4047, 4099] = 1.81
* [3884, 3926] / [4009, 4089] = 1.60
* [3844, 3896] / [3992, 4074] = 1.92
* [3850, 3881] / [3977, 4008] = 1.83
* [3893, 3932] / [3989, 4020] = 1.65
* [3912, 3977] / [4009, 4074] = 1.88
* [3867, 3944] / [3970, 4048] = 1.71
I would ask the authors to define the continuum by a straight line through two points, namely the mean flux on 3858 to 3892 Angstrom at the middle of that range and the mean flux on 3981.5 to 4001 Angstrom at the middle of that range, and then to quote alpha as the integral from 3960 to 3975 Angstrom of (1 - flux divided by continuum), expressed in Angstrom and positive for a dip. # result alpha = 7.9 Angstrom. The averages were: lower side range 9.28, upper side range 16.4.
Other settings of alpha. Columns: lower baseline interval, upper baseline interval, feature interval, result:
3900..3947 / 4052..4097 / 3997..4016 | -4.61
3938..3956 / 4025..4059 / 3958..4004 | 3.55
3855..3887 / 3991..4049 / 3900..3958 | 7.94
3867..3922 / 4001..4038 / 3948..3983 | 9.01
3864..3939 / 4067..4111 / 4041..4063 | -1.36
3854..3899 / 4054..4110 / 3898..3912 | -2.42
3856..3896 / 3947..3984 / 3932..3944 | 4.49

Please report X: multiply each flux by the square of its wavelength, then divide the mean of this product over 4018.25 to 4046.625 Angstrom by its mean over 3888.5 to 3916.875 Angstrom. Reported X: 1.5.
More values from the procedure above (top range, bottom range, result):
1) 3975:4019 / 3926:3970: 1.84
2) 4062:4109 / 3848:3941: 1.89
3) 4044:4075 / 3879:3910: 1.64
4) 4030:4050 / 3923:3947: 2.44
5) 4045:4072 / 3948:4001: 1.35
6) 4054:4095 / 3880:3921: 1.62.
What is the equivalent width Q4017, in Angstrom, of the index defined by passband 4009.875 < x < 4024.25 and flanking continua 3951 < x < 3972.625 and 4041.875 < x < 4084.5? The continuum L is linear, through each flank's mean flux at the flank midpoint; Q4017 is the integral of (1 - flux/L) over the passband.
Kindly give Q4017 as -4.6 Angstrom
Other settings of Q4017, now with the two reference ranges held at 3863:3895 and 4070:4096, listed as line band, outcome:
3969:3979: 3.7 Angstrom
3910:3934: 3.0 Angstrom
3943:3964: 0.6 Angstrom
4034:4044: -0.8 Angstrom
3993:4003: -1.9 Angstrom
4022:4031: -0.9 Angstrom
